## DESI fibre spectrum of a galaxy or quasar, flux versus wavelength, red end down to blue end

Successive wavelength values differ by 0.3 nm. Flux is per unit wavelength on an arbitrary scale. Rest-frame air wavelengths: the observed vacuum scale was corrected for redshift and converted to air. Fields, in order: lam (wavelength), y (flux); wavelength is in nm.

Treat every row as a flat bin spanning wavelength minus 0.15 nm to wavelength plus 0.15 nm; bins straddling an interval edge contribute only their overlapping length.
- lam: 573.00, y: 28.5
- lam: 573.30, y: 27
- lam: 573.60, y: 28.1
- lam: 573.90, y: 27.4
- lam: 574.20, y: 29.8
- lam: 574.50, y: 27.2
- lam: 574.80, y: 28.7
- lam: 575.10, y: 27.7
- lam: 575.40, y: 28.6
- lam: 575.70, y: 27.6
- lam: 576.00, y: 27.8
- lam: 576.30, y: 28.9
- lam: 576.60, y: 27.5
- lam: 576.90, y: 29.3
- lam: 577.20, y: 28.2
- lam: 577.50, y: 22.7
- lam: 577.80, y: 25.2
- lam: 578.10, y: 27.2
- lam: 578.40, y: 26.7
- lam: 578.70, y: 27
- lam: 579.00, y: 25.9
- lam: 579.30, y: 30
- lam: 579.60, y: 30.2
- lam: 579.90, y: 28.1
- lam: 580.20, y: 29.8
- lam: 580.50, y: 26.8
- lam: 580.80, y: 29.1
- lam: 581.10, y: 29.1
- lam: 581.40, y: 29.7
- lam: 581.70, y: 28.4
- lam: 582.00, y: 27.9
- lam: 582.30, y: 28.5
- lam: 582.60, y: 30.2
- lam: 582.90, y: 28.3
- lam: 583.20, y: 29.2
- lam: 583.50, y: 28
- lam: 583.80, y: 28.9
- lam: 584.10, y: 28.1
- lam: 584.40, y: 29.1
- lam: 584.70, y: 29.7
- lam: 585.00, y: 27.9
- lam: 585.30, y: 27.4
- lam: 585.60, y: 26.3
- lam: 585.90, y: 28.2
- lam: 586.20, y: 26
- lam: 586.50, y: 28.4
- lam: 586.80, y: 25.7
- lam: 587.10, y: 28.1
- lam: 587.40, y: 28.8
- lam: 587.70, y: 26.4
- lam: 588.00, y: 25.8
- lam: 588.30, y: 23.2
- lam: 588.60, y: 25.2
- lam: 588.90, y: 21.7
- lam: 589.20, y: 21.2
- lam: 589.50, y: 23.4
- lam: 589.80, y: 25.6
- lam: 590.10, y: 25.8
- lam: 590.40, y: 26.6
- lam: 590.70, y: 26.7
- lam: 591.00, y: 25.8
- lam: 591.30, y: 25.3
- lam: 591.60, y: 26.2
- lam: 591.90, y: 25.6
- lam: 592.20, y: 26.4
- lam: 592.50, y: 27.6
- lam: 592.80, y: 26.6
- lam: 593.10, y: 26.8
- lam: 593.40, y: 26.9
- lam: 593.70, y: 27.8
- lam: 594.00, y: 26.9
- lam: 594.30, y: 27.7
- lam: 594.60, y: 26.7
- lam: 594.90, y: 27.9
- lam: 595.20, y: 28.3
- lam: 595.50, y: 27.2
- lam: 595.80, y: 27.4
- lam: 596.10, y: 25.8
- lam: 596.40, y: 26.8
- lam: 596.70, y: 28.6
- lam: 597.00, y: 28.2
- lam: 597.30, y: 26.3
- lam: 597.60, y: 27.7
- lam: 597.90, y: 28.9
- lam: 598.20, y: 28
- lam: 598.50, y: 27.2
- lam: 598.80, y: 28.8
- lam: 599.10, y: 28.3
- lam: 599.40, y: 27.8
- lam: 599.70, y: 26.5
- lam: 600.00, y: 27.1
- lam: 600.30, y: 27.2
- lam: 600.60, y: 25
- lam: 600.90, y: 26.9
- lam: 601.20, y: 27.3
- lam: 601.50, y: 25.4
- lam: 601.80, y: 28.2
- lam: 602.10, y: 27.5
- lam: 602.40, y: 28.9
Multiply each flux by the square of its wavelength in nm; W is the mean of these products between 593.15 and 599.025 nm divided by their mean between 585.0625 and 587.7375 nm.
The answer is 1.0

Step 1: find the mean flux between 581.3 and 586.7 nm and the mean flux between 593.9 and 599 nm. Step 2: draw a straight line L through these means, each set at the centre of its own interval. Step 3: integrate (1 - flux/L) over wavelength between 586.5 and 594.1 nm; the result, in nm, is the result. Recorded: 0.56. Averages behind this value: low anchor 28.3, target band 25.9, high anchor 27.6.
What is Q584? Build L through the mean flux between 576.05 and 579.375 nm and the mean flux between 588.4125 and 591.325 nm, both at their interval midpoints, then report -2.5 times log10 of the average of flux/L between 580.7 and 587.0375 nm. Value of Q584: -0.096 mag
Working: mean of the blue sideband 27.1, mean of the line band 28.3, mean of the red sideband 24.7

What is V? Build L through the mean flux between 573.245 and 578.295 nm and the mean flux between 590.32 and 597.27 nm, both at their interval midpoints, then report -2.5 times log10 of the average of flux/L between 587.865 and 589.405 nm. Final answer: 0.16 mag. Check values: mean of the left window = 27.6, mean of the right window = 26.9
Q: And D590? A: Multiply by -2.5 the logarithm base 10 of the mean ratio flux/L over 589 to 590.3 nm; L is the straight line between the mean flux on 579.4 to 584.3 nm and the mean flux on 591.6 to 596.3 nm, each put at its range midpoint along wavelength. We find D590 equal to 0.15 mag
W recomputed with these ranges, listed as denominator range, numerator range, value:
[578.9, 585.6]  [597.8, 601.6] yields 1.01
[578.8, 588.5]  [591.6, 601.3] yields 1.02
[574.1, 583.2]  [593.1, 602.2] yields 1.04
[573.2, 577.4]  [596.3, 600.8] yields 1.06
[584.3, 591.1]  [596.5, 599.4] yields 1.11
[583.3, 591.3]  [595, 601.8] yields 1.07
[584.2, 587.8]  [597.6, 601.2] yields 1.04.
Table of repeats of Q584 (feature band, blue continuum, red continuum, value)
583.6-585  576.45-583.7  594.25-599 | -0.033 mag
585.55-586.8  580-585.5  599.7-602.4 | 0.047 mag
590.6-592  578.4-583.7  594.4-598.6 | 0.079 mag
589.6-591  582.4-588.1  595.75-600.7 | 0.069 mag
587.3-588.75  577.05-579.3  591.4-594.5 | 0.037 mag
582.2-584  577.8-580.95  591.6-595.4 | -0.043 mag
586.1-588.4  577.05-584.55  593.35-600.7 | 0.048 mag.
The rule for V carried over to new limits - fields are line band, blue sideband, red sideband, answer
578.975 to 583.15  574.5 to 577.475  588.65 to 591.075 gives -0.081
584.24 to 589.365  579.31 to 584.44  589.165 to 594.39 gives 0.044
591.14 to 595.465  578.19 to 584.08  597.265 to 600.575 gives 0.037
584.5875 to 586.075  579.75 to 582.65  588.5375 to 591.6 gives -0.037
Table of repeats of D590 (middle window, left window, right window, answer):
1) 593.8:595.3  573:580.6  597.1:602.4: 0.00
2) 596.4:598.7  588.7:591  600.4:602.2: -0.07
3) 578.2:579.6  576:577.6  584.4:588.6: -0.01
